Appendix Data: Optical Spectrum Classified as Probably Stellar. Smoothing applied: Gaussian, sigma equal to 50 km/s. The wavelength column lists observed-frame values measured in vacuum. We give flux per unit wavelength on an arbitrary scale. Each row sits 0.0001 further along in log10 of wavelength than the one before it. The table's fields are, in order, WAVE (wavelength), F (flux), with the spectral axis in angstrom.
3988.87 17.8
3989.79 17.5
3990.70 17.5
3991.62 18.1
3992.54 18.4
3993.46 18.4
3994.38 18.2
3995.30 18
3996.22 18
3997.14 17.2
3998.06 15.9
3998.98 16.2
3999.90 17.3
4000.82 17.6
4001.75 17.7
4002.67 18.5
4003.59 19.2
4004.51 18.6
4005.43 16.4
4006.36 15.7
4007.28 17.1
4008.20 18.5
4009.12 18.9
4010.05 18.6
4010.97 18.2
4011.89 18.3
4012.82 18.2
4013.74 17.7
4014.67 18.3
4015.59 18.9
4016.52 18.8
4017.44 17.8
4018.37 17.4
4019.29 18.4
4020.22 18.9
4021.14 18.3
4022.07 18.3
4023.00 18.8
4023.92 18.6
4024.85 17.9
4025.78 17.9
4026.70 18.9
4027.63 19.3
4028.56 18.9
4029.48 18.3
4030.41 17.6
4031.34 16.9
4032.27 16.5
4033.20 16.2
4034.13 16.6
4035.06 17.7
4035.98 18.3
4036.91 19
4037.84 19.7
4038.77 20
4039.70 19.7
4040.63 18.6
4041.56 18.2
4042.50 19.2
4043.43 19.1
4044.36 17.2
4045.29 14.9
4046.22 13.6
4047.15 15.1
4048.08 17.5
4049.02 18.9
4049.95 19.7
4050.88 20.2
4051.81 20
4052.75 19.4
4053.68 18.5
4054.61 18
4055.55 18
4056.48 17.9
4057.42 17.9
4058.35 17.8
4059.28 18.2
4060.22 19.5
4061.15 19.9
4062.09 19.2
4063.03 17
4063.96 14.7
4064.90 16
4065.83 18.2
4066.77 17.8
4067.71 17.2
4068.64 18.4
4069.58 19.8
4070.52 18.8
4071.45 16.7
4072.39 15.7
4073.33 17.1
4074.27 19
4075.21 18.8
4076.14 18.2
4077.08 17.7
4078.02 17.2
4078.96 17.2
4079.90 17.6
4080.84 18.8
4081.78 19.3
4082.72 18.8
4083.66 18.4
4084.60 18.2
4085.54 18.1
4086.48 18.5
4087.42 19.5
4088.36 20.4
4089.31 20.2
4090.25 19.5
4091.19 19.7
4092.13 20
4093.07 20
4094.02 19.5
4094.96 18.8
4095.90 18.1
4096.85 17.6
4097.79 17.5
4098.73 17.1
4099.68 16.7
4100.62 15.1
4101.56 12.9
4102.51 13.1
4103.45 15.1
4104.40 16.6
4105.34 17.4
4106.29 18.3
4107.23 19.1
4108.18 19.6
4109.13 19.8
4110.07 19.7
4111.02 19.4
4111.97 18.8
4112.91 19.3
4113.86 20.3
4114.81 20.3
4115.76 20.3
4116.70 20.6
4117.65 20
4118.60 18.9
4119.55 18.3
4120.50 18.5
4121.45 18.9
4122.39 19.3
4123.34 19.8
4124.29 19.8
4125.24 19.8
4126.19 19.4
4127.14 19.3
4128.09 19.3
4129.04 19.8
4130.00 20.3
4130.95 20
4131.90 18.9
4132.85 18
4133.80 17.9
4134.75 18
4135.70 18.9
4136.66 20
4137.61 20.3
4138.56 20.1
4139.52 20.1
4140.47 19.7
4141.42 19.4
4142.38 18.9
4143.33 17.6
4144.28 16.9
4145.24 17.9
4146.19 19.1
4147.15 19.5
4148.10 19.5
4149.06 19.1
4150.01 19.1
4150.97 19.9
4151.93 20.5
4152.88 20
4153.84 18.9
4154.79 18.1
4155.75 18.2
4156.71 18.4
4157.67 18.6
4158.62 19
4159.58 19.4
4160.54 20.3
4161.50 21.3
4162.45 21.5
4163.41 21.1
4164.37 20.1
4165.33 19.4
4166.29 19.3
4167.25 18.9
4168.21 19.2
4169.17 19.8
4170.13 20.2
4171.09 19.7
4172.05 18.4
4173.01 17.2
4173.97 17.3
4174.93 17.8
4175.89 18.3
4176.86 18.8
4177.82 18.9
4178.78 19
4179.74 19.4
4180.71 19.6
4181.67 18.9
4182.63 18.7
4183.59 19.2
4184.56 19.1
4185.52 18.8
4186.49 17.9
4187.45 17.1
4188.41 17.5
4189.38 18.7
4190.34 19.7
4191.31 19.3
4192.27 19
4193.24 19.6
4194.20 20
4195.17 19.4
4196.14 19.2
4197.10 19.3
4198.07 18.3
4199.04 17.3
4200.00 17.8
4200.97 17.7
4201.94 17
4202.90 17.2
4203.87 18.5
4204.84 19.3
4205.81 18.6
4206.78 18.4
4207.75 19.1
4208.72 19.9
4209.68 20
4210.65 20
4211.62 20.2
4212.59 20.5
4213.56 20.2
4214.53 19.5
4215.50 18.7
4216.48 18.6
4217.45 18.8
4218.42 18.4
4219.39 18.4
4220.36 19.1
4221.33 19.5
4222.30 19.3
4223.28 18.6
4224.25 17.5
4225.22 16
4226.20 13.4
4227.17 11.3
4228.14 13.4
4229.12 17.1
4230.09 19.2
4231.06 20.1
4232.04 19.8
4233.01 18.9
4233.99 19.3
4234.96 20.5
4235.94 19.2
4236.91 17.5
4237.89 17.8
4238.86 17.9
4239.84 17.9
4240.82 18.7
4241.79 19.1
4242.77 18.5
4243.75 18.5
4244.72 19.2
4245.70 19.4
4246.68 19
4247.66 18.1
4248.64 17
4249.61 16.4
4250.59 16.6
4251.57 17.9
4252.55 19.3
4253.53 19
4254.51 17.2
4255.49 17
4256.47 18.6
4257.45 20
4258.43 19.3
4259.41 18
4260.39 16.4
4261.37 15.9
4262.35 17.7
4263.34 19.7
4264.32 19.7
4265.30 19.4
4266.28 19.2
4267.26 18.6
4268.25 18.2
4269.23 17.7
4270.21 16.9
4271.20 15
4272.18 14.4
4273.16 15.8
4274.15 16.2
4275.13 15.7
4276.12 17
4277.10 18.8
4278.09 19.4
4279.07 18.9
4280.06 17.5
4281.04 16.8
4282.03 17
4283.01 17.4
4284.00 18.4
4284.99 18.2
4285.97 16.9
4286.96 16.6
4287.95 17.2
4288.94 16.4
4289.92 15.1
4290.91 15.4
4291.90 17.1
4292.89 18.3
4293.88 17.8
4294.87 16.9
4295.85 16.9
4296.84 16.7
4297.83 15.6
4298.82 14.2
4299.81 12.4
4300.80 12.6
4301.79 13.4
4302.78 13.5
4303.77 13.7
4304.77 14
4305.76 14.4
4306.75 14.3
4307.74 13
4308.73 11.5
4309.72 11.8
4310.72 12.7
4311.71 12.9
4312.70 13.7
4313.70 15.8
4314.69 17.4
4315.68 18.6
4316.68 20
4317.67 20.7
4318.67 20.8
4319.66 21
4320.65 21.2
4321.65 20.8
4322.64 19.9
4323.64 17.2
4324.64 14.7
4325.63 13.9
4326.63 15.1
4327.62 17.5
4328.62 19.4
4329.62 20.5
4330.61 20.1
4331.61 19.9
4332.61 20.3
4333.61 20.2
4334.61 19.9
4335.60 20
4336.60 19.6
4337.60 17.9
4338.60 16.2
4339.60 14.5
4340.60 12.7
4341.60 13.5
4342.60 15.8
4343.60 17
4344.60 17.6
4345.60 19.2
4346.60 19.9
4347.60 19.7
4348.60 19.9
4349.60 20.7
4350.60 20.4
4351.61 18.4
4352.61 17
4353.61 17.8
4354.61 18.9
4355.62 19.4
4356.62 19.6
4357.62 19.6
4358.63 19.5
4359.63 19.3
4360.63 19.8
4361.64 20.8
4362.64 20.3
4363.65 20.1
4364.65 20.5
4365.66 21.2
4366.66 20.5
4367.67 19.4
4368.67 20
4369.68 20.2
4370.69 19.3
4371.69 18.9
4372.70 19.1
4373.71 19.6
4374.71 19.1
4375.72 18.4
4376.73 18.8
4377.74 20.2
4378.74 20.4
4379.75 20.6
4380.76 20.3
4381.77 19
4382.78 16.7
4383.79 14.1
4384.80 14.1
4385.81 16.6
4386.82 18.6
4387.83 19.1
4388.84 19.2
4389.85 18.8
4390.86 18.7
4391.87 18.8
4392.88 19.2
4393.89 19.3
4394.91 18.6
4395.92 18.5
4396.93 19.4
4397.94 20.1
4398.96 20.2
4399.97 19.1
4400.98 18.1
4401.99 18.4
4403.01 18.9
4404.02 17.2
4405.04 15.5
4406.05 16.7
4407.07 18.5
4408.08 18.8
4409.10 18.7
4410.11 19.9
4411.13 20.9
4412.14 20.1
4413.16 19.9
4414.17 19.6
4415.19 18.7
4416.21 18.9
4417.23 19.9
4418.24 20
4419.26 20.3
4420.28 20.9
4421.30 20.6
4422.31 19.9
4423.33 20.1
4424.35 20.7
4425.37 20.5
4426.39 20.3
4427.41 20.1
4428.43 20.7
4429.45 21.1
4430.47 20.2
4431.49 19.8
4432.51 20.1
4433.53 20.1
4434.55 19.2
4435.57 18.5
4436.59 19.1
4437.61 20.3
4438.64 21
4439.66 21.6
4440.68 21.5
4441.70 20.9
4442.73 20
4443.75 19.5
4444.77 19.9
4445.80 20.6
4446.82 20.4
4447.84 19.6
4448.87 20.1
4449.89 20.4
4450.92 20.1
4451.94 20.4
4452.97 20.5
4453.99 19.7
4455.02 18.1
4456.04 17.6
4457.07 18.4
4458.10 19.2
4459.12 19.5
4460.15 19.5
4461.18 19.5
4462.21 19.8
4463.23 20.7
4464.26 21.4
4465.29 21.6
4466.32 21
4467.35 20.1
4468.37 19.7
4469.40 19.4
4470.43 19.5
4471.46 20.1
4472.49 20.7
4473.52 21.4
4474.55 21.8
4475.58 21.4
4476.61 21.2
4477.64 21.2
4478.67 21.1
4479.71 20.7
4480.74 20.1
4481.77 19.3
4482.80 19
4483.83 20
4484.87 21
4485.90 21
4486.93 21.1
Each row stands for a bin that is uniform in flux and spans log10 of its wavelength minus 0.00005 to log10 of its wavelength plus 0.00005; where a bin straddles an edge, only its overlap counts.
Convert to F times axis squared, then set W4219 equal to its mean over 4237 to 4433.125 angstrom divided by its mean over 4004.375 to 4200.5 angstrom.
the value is 1.09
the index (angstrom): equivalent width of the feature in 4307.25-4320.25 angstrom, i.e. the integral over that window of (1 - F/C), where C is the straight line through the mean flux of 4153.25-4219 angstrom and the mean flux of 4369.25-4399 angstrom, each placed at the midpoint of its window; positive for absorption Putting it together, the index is 1.83 angstrom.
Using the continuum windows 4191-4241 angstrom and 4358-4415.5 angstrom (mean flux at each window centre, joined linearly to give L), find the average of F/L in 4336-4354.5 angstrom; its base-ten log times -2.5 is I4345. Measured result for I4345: 0.07 mag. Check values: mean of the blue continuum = 18.5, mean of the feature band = 17.7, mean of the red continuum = 19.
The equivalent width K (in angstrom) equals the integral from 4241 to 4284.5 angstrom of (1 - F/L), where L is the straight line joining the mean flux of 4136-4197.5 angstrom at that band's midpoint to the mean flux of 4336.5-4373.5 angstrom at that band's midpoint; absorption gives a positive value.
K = 2.49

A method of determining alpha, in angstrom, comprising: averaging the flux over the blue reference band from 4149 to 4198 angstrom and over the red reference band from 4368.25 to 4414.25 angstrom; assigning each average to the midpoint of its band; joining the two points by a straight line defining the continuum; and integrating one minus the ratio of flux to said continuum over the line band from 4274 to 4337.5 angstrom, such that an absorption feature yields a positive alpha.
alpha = 6.8 angstrom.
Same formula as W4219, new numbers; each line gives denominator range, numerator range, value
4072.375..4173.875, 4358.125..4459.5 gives 1.18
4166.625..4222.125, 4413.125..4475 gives 1.19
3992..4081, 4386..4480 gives 1.33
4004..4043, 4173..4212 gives 1.12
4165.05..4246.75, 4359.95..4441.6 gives 1.14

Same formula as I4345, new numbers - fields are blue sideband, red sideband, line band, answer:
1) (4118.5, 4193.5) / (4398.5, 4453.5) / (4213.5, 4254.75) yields 0.069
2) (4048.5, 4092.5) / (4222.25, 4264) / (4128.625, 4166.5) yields -0.065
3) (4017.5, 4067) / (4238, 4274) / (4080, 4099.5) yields -0.046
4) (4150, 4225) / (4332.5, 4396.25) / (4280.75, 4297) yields 0.112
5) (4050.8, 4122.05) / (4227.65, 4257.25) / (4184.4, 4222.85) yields -0.034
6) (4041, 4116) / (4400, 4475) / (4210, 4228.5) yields 0.046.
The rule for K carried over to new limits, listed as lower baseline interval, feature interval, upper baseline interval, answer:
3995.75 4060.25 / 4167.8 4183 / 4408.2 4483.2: -0.05 angstrom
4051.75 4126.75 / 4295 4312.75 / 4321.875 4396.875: 4.58 angstrom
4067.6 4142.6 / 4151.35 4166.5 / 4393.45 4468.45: -0.65 angstrom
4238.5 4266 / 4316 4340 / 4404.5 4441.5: 0.17 angstrom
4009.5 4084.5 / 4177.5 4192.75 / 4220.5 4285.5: -0.74 angstrom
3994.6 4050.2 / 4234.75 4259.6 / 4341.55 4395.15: 0.33 angstrom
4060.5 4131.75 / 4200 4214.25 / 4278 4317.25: -1.73 angstrom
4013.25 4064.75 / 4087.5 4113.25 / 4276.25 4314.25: -0.89 angstrom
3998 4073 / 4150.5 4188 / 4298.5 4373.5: -2.63 angstrom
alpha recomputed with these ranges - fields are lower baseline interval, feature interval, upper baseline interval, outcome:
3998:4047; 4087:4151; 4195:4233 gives -2.43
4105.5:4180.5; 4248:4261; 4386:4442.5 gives 0.99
